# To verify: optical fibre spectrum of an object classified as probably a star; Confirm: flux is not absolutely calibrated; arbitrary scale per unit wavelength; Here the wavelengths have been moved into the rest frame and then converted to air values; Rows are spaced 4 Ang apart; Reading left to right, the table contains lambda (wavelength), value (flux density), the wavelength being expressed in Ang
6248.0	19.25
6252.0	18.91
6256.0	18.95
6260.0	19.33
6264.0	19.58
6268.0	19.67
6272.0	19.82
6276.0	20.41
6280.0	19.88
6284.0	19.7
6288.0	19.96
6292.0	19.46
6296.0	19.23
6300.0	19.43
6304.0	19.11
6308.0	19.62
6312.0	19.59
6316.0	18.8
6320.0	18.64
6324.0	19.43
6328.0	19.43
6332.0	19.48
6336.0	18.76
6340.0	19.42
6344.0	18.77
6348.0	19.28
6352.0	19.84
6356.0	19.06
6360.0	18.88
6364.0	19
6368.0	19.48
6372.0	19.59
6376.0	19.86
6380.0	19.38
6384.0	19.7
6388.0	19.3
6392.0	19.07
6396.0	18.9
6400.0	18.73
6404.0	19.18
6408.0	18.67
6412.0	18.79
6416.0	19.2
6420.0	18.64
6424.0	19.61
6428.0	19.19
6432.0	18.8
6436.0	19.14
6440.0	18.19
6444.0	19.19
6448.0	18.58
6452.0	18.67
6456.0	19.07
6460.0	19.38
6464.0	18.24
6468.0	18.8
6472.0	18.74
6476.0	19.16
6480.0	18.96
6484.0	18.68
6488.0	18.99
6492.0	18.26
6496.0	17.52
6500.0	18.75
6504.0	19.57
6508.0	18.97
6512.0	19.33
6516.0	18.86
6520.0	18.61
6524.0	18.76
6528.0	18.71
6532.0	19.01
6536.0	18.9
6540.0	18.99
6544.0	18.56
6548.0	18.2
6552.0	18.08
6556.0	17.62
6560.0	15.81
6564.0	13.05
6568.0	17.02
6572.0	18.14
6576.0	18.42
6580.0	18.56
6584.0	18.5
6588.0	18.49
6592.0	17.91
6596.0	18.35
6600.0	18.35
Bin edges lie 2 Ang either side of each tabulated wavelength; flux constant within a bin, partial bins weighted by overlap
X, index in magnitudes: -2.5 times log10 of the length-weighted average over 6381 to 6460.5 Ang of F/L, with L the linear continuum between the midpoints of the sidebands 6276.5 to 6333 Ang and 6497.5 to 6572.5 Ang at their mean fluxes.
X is -0.01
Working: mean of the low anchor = 19.4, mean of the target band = 19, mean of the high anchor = 18.2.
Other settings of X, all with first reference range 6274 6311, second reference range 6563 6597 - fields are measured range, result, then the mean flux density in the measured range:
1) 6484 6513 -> -0.03 mag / 18.7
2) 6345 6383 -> -0.01 mag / 19.4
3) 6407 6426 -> -0.01 mag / 19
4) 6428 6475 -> -0.01 mag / 18.8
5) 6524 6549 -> -0.04 mag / 18.8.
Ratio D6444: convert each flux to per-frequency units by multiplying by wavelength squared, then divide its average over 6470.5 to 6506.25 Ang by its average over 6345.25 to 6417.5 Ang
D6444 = 1.0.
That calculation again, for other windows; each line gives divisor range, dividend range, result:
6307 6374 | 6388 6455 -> 1.01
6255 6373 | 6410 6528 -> 1.02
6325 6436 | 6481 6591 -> 1.00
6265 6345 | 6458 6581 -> 1.01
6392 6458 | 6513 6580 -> 0.99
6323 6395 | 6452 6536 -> 1.02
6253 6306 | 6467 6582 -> 1.01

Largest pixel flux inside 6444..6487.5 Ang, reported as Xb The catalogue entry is 19.38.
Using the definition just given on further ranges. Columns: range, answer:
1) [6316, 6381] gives 19.86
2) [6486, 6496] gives 18.99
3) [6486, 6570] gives 19.57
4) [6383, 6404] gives 19.7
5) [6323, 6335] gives 19.48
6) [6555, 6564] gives 17.62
